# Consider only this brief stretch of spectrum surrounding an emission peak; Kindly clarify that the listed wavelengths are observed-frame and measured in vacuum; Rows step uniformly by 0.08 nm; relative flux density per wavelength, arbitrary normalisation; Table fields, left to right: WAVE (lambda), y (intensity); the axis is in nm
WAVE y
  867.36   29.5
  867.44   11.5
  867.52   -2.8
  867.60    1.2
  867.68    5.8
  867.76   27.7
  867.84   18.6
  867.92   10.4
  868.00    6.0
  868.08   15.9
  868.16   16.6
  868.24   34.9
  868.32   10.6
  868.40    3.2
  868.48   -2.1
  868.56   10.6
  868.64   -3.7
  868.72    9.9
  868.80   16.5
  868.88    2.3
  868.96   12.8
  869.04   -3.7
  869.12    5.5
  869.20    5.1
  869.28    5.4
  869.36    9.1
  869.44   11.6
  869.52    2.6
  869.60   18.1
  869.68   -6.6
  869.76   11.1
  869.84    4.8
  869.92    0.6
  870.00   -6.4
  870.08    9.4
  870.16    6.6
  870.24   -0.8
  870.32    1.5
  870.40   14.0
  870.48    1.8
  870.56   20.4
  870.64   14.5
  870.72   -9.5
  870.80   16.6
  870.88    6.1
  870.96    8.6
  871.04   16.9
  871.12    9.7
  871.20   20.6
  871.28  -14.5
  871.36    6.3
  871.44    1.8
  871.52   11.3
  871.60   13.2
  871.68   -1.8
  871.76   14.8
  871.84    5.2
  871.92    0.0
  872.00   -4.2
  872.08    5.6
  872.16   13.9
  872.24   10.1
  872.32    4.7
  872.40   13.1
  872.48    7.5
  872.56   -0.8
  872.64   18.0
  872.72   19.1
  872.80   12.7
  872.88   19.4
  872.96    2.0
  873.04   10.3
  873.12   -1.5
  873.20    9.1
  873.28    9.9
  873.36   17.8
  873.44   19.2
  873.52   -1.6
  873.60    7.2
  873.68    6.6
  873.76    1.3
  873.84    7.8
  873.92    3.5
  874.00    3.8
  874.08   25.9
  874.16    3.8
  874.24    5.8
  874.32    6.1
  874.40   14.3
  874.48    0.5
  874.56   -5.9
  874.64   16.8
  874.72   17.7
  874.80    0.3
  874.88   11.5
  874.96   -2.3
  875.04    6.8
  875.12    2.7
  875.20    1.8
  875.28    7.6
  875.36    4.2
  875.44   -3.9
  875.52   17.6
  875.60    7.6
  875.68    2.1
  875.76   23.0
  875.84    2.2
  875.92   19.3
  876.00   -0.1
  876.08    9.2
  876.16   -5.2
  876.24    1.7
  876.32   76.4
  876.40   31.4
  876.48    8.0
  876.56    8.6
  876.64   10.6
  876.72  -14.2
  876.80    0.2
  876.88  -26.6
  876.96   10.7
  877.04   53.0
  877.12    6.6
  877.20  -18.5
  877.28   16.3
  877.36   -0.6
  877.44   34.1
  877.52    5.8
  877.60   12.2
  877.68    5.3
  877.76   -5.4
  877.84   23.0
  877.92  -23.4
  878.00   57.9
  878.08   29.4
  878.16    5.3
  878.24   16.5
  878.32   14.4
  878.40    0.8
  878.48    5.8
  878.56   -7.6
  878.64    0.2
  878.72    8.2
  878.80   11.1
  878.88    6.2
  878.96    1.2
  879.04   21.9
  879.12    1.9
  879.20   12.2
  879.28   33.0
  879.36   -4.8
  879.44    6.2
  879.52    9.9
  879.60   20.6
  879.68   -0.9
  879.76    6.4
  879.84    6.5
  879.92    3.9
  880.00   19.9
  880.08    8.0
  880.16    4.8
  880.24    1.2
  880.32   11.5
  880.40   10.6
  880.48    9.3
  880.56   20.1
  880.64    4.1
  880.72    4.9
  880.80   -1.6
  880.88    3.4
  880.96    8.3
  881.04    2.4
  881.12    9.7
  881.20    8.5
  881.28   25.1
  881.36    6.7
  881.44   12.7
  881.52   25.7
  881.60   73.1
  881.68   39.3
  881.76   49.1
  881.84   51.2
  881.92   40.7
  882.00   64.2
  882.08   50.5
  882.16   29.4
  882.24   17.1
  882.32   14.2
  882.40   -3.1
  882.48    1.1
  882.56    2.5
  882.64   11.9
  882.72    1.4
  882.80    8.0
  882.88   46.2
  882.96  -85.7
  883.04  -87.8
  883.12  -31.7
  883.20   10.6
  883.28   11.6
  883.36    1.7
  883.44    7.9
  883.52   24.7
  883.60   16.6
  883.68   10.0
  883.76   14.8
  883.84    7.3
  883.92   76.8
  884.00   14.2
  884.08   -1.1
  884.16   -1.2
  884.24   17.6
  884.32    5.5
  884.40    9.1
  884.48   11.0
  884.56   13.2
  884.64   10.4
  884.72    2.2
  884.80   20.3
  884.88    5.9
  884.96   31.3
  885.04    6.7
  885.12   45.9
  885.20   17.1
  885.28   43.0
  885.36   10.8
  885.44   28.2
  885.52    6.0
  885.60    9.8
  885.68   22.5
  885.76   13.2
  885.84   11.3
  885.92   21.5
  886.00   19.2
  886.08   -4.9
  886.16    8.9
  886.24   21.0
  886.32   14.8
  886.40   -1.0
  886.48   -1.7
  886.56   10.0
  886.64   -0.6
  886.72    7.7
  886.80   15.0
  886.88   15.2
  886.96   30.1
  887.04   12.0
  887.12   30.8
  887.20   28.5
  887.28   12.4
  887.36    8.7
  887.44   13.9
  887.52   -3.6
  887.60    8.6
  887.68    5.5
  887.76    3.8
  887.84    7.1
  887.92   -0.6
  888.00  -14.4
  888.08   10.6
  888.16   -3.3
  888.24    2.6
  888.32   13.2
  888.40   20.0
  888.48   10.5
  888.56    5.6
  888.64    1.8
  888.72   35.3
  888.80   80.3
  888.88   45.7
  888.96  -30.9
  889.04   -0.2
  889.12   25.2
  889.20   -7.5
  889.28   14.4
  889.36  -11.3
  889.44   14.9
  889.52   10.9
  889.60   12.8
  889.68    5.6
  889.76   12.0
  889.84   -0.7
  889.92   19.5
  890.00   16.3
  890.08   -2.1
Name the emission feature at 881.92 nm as H-beta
